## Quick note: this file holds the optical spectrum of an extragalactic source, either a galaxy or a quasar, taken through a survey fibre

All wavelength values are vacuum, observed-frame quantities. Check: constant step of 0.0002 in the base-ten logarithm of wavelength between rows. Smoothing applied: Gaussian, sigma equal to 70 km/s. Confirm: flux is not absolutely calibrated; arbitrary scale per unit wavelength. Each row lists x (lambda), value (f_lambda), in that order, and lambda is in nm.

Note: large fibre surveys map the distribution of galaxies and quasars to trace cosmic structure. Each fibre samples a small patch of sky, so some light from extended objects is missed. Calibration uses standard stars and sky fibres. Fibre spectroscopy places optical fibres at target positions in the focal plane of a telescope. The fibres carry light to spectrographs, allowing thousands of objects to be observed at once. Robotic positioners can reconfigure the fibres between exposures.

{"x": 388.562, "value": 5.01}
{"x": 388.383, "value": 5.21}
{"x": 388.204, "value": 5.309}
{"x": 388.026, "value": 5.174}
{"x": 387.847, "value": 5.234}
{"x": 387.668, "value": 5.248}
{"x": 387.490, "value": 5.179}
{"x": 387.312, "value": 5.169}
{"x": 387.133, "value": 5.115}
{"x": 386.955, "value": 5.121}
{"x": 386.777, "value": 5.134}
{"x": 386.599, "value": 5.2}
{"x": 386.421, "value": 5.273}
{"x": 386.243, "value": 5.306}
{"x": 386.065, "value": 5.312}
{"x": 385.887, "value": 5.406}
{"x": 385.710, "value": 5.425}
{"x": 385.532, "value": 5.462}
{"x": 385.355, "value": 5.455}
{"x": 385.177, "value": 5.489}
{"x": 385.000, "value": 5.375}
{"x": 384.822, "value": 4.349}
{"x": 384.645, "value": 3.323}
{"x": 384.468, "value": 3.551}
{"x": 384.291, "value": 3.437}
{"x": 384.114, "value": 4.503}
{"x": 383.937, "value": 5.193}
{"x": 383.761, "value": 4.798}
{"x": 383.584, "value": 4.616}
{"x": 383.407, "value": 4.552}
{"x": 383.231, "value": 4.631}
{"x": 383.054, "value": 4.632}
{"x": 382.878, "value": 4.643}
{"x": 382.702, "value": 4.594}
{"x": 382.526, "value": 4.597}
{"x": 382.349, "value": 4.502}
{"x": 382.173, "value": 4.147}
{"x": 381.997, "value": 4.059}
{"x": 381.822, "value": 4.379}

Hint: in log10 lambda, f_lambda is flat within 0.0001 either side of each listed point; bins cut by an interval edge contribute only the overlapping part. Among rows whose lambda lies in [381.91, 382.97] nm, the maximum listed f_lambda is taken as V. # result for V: 4.643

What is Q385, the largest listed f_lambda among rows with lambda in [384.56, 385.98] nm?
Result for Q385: 5.489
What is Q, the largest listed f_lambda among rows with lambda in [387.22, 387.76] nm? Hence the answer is 5.248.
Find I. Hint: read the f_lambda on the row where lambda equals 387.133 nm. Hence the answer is 5.115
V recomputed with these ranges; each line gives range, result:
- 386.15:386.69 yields 5.306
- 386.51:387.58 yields 5.2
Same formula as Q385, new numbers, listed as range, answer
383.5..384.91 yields 5.193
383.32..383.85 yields 4.798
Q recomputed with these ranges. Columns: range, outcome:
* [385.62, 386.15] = 5.425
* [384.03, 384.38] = 4.503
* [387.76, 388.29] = 5.309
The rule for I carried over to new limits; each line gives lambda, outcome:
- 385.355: 5.455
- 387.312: 5.169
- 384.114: 4.503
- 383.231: 4.631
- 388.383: 5.21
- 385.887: 5.406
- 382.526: 4.597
